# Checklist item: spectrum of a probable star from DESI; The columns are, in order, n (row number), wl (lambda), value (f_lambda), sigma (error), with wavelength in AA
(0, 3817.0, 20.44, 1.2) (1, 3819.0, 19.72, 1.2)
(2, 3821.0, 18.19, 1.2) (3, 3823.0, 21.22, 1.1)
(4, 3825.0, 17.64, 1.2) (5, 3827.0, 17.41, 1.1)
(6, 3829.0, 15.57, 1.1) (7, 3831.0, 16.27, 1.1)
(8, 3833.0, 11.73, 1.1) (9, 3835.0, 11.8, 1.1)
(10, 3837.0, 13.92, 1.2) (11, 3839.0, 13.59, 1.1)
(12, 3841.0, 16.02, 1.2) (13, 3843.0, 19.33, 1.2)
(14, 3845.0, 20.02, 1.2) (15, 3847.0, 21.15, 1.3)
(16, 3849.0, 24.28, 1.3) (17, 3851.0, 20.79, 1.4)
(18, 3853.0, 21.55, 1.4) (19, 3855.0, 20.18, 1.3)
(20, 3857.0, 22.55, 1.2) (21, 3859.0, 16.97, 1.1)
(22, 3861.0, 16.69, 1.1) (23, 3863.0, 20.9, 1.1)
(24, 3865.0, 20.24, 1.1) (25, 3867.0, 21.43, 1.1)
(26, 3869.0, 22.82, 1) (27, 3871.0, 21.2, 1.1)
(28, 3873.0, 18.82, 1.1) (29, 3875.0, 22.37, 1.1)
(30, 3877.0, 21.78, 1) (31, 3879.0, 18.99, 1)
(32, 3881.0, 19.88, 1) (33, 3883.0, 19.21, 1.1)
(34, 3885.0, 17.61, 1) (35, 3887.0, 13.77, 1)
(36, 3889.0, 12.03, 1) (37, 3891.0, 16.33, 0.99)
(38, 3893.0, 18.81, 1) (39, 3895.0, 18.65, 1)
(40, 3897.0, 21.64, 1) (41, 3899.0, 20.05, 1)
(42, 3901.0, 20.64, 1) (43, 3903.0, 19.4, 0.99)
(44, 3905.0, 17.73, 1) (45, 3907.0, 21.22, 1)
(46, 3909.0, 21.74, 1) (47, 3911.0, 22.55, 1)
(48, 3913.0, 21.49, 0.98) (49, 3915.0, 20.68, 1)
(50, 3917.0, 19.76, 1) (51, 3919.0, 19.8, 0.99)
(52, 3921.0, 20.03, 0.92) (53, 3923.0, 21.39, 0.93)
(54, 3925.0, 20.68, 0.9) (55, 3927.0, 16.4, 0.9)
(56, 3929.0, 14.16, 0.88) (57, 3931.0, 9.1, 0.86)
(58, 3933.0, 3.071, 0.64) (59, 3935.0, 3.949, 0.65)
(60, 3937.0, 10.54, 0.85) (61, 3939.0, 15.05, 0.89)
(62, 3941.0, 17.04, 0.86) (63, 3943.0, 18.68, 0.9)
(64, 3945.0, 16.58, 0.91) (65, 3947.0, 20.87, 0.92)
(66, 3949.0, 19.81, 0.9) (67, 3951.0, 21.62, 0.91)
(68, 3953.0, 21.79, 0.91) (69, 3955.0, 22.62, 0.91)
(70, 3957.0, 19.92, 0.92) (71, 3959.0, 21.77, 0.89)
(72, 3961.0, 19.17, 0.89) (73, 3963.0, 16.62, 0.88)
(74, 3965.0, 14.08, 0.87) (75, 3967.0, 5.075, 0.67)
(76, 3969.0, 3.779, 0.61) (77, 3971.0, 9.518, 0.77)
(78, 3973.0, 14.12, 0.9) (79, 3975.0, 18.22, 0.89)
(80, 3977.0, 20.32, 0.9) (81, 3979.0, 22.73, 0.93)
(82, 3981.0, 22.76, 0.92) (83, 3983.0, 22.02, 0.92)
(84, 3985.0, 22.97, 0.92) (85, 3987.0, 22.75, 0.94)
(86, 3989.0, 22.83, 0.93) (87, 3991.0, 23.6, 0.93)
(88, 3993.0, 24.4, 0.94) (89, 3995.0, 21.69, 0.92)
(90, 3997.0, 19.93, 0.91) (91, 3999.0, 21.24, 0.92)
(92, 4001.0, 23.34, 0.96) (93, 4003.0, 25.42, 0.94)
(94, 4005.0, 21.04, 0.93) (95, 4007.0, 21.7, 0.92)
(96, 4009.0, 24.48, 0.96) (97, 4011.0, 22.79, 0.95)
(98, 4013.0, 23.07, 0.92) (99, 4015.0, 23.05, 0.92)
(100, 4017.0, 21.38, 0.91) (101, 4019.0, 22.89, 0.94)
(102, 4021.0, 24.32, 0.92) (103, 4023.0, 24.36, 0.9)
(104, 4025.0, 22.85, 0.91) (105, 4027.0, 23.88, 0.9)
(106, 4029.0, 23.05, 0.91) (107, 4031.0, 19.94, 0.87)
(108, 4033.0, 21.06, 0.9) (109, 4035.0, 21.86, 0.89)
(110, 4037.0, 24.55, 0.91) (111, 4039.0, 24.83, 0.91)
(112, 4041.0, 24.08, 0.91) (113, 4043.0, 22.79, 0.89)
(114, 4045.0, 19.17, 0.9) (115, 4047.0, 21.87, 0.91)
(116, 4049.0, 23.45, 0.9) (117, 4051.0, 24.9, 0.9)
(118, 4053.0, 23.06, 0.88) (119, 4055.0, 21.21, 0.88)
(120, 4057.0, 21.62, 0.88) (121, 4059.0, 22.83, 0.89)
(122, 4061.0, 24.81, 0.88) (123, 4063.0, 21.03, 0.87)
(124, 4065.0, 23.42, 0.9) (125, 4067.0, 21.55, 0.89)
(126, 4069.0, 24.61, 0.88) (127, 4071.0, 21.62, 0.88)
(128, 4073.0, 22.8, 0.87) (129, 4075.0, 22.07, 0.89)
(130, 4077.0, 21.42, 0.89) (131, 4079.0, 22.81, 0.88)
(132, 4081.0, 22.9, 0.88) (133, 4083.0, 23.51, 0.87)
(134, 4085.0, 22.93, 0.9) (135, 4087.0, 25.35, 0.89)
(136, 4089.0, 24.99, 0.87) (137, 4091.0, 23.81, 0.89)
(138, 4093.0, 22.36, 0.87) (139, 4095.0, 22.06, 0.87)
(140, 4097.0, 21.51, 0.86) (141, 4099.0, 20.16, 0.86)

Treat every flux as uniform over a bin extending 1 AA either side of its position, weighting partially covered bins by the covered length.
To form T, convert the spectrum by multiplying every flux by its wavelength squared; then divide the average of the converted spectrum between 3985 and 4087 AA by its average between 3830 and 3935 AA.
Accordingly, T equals 1.3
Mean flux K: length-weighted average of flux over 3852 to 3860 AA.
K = 20.3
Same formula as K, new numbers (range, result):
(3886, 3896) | 15.9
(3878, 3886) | 18.9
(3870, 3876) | 20.8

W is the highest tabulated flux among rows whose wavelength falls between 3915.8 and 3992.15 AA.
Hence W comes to 23.6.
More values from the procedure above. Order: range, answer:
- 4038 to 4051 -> 24.9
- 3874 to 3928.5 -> 22.55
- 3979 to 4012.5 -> 25.42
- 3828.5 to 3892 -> 24.28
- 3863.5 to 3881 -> 22.82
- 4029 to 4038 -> 24.55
